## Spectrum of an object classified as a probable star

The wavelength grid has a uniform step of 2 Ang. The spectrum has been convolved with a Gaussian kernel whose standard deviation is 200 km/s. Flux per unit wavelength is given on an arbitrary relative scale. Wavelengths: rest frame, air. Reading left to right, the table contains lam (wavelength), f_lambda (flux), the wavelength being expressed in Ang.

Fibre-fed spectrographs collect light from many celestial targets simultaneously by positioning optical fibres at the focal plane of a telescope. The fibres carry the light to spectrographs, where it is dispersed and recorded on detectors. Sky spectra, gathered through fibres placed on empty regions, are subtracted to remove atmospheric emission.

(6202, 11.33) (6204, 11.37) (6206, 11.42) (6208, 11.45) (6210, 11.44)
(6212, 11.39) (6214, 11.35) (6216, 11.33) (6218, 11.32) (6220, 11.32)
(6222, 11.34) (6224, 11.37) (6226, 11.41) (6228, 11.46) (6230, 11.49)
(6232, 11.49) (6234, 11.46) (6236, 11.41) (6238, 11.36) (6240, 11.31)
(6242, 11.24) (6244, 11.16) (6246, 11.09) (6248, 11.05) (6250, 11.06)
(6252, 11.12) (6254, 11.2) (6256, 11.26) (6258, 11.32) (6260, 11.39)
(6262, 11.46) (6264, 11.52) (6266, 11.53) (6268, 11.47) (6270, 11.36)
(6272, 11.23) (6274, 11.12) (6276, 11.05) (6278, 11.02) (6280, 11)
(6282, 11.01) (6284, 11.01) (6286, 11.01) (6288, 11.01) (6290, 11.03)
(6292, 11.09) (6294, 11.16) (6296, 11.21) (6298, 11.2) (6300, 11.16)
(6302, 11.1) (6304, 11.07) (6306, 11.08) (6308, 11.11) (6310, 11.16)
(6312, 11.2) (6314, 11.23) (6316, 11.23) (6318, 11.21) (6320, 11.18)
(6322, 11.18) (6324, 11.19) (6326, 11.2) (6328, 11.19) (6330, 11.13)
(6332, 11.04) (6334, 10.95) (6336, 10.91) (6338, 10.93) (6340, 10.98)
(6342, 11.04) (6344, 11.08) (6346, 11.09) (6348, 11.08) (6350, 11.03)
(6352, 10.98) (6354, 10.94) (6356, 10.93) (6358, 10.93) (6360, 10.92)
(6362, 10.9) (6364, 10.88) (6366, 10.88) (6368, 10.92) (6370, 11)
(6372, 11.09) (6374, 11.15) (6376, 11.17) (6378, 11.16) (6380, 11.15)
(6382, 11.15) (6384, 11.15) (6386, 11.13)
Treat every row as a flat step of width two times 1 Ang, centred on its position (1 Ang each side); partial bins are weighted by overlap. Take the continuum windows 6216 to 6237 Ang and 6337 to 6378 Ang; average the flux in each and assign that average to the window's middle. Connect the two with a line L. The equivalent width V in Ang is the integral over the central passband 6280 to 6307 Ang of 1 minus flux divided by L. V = 0.3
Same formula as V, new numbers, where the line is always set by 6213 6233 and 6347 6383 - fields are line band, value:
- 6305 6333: -0.1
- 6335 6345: 0.1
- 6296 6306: 0.0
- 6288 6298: 0.1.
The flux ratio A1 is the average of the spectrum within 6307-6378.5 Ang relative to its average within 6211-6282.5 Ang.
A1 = 0.98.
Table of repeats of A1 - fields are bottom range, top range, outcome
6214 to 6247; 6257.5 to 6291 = 0.99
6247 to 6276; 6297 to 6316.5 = 0.99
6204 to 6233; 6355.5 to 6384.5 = 0.97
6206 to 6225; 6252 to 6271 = 1.00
